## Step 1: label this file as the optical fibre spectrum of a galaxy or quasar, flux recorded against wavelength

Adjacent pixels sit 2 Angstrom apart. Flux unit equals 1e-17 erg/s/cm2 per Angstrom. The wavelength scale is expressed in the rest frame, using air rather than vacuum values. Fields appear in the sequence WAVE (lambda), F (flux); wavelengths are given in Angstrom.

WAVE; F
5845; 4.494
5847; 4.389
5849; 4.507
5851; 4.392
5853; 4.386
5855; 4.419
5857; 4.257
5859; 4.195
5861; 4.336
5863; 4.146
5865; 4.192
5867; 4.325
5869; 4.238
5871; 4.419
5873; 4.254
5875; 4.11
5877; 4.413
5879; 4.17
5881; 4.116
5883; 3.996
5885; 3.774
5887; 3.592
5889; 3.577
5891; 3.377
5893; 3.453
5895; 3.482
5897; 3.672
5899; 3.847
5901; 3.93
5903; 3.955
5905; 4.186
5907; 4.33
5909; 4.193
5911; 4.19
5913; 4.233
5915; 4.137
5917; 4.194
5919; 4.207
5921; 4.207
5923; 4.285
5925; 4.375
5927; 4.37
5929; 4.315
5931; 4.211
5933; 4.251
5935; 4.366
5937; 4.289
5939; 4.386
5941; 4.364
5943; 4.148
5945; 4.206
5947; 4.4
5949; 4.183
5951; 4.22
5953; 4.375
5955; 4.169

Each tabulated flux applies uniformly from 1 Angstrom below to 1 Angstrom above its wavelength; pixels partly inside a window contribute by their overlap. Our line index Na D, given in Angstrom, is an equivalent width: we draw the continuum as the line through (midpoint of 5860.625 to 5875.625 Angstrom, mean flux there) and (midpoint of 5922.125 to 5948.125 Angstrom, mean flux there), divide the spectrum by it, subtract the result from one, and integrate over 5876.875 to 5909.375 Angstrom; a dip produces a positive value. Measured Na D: 3.1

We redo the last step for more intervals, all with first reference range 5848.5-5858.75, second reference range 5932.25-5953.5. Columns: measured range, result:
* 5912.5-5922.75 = 0.3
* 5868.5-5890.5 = 1.6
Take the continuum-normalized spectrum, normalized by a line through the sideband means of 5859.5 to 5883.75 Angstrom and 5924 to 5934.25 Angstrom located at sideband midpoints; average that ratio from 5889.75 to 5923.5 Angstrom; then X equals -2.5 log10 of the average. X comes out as 0.08 mag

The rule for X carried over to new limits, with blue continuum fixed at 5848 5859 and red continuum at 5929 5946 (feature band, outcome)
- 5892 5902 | 0.18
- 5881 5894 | 0.18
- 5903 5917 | 0.03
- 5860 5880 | 0.02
